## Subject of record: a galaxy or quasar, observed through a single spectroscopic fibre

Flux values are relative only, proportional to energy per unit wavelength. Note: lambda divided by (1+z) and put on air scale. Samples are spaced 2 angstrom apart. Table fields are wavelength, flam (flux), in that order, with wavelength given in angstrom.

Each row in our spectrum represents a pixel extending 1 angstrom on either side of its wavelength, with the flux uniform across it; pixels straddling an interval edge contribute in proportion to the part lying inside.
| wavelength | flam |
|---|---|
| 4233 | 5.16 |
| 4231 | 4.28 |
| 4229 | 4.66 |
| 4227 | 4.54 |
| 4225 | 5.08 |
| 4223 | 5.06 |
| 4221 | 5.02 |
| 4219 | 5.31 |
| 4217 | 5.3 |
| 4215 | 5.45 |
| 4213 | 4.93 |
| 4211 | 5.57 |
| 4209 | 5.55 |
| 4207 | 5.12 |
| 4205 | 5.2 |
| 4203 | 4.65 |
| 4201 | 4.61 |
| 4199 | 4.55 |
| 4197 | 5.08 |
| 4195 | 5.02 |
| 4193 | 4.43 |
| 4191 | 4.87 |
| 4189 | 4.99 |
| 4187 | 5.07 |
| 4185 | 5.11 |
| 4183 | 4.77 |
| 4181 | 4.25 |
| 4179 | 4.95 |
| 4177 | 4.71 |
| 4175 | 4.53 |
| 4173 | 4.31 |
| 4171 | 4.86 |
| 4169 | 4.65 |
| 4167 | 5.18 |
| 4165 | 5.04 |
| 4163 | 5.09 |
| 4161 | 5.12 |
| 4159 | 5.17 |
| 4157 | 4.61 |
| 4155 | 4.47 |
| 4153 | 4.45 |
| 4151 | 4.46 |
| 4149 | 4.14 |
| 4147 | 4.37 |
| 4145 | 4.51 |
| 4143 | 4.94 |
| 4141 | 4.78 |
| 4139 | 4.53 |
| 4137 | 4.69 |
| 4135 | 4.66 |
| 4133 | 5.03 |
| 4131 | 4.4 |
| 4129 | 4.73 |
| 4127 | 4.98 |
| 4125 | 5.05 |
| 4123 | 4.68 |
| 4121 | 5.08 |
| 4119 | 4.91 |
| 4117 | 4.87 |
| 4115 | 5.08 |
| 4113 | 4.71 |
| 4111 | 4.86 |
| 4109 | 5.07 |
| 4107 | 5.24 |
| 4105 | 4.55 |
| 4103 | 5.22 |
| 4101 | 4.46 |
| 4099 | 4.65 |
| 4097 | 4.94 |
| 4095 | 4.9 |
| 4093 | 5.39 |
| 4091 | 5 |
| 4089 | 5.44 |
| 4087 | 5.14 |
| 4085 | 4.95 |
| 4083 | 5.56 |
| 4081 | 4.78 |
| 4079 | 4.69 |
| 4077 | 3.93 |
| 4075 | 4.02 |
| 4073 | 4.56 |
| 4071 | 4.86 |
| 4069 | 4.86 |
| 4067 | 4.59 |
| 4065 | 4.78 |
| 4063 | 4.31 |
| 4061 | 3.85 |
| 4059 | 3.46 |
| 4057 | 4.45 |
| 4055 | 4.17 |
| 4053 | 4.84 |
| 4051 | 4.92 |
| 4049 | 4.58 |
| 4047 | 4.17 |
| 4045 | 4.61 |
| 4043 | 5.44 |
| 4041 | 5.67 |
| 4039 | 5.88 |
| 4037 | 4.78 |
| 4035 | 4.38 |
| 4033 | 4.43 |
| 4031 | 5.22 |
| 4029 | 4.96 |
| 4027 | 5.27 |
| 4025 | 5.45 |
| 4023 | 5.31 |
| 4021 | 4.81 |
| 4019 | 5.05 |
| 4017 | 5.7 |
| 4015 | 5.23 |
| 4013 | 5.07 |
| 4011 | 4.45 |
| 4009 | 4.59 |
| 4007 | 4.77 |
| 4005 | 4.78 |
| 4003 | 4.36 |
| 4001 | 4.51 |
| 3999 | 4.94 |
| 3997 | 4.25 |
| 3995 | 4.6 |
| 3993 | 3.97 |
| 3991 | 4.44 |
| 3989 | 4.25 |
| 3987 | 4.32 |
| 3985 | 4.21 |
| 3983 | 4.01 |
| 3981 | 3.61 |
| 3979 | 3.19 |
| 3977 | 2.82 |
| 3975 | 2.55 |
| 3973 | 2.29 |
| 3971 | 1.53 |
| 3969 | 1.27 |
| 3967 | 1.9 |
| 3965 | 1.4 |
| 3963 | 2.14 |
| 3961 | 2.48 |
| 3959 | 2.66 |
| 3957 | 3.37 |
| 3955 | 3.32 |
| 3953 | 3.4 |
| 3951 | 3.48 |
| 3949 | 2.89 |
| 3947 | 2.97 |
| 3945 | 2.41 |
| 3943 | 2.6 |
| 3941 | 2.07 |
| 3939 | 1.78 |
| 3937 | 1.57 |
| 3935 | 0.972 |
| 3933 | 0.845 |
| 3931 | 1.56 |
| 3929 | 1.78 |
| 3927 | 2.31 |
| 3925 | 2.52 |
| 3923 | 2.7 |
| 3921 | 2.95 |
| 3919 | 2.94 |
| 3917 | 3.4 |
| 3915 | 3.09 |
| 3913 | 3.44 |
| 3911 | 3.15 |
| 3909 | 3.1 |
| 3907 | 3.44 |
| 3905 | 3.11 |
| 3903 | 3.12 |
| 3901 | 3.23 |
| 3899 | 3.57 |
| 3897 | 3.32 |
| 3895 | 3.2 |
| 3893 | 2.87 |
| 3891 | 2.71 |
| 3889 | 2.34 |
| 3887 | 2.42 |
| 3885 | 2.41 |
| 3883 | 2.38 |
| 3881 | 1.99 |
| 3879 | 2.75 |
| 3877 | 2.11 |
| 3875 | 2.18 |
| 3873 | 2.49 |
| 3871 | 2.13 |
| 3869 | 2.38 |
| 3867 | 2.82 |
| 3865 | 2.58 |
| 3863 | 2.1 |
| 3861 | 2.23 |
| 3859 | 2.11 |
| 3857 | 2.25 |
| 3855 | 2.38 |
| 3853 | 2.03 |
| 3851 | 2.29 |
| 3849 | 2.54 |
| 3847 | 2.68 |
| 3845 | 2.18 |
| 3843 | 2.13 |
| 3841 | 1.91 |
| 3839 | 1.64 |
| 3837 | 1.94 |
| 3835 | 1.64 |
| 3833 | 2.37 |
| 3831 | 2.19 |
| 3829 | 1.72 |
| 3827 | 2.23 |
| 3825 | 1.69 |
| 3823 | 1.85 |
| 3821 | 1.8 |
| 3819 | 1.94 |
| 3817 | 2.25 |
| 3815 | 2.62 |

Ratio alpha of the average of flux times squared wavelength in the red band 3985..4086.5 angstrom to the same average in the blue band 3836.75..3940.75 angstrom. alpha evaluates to 2.06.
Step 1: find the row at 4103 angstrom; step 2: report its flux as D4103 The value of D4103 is 5.22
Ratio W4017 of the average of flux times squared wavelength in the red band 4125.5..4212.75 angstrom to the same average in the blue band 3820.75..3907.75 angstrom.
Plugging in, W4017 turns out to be 2.32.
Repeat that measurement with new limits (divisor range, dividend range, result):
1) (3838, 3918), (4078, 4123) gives 2.13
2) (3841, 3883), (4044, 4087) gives 2.18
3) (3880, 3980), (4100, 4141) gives 2.06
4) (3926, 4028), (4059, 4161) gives 1.48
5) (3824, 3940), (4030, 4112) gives 2.17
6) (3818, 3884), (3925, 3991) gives 1.26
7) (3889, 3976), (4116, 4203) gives 2.06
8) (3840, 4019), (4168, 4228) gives 1.89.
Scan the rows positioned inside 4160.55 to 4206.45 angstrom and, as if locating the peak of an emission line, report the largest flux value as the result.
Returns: 5.2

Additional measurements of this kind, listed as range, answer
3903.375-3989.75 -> 4.32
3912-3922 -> 3.44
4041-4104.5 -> 5.67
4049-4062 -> 4.92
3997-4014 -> 5.07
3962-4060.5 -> 5.88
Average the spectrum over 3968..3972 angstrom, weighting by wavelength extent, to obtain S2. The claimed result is 1.4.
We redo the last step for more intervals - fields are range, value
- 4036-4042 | 5.44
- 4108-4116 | 4.93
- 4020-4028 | 5.21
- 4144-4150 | 4.34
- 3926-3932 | 1.88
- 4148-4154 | 4.35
